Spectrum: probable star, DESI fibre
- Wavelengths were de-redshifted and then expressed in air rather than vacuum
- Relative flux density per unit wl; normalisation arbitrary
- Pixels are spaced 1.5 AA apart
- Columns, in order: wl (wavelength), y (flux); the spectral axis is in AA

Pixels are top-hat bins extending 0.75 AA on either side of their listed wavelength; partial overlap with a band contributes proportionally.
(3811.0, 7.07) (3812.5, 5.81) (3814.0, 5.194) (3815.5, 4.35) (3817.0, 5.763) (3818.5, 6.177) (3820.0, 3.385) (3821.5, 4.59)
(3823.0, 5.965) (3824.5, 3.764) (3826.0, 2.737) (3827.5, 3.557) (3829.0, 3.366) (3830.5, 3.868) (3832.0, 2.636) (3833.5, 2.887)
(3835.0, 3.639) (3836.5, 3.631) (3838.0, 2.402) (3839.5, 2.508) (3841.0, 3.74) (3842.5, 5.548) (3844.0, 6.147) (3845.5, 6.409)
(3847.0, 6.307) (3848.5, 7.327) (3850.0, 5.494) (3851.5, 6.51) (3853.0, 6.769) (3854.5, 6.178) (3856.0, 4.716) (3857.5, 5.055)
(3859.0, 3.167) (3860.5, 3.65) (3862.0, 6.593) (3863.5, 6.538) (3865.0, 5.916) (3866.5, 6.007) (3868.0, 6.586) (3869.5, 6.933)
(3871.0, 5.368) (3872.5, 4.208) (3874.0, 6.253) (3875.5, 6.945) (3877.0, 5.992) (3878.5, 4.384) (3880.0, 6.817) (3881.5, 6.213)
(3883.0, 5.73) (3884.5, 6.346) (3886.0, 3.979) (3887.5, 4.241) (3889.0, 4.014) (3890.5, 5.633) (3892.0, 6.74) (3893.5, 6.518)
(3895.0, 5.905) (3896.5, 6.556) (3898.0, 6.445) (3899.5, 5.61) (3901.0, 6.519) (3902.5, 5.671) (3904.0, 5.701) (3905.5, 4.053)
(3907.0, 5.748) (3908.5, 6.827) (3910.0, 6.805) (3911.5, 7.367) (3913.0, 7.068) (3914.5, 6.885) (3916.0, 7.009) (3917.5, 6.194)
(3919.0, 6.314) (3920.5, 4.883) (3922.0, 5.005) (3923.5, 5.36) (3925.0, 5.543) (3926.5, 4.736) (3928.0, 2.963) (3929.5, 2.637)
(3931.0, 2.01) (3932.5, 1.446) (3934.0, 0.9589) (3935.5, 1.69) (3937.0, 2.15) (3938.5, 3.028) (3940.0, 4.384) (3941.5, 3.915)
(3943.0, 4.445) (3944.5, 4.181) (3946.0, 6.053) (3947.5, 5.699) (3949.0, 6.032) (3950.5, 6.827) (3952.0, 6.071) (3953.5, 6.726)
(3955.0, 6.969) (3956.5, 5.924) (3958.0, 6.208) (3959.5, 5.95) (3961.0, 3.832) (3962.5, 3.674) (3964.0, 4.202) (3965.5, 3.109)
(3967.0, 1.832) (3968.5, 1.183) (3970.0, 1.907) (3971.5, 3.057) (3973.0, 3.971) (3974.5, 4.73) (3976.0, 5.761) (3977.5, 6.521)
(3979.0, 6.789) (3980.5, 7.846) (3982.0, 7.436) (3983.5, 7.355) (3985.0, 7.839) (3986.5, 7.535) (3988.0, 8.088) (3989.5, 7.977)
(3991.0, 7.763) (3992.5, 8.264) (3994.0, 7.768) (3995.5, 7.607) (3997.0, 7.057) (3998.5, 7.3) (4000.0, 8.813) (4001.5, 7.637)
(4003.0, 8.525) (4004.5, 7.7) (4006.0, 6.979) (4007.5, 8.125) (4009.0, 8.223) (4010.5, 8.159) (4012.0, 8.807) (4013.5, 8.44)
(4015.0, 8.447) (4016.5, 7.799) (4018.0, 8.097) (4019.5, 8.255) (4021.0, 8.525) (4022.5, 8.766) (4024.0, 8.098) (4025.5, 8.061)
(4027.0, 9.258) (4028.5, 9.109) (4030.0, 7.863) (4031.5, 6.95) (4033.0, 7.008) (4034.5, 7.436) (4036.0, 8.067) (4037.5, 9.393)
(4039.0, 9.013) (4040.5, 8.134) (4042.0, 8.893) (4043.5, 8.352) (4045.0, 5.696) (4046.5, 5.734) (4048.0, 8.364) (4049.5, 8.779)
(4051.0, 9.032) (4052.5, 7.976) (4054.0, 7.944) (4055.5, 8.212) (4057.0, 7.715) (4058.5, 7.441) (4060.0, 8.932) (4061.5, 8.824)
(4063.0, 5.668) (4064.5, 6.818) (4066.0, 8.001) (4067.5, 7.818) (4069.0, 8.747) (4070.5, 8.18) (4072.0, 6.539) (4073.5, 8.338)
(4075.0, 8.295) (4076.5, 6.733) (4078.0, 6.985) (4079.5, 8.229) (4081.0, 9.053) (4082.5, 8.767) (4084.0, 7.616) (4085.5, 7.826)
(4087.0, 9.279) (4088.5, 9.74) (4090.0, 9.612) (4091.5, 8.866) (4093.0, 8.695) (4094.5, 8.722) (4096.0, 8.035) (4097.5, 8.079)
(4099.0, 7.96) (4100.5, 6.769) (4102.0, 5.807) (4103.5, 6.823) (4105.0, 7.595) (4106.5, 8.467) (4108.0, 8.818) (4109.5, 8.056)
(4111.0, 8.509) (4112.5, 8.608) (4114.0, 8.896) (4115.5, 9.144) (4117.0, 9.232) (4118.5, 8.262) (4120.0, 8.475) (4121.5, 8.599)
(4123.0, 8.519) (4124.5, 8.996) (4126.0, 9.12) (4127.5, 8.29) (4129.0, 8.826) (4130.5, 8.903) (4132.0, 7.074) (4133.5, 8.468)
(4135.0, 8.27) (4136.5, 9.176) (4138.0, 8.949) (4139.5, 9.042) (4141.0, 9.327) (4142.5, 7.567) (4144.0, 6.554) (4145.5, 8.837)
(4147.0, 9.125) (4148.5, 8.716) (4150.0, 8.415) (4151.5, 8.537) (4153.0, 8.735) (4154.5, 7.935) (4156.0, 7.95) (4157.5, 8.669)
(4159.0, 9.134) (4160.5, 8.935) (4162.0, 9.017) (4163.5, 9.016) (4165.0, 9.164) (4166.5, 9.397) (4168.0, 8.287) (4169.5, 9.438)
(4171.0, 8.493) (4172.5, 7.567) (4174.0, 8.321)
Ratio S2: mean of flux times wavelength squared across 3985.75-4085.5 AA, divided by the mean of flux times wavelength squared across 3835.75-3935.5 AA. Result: 1.6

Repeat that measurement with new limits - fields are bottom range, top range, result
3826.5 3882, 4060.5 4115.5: 1.77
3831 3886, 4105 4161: 1.85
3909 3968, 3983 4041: 1.76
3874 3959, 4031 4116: 1.64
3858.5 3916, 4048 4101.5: 1.52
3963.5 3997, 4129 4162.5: 1.57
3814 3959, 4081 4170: 1.87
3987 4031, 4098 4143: 1.09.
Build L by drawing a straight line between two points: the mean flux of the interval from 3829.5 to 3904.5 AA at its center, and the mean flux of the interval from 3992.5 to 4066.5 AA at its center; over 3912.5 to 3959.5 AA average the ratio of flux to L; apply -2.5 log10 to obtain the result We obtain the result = 0.32 mag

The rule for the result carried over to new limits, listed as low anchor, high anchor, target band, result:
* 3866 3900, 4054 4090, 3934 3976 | 0.47 mag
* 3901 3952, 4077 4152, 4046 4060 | -0.11 mag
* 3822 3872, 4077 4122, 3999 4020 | -0.15 mag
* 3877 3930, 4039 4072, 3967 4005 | 0.06 mag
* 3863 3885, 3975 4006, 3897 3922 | 0.05 mag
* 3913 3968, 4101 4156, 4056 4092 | -0.11 mag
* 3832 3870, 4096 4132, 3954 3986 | 0.28 mag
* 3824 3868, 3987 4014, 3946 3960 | 0.12 mag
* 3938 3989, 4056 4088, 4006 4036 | -0.22 mag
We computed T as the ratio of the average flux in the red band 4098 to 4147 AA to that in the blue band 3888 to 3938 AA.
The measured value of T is 1.6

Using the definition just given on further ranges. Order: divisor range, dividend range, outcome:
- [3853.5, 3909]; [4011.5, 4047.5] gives 1.43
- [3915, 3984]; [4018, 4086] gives 1.71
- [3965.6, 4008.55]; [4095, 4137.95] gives 1.27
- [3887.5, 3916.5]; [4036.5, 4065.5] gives 1.30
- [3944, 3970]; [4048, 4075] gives 1.63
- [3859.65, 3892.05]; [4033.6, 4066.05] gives 1.40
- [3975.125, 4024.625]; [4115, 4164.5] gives 1.10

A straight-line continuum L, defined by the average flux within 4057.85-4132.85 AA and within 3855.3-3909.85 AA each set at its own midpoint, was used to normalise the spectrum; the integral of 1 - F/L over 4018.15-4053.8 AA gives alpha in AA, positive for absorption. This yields -3.0 AA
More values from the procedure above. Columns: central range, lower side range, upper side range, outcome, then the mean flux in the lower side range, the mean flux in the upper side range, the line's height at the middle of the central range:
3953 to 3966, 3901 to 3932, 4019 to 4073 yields 2.2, 5.43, 7.99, 6.28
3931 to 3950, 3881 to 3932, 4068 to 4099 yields 7.7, 5.54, 8.3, 6.07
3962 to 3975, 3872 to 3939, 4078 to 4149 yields 6.6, 5.19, 8.42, 6.17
